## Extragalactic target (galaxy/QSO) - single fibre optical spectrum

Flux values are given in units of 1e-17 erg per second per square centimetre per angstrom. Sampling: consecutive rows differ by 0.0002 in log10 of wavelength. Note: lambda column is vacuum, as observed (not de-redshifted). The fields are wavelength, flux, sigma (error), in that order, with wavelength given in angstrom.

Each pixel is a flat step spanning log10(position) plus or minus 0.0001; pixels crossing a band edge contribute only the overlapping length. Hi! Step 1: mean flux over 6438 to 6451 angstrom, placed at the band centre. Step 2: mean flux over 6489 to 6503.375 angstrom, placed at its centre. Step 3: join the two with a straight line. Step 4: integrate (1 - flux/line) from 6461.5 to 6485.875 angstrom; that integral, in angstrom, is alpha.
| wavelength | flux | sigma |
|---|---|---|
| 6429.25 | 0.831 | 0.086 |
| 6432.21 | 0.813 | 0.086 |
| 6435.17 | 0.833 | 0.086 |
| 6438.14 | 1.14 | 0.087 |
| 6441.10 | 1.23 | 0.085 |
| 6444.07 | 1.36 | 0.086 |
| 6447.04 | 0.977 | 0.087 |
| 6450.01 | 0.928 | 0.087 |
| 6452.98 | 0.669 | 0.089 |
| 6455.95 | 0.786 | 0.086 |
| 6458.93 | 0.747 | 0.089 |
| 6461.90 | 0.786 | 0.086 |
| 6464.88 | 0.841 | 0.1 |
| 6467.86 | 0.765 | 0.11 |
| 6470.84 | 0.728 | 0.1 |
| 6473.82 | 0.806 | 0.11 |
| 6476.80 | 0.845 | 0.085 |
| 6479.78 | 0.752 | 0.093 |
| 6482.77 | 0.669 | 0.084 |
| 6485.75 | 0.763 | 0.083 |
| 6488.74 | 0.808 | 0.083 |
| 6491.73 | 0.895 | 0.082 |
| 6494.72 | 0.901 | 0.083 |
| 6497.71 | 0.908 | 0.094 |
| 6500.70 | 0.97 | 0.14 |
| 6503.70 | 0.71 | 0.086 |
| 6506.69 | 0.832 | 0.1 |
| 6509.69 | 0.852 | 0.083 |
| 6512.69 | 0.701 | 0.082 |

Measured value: 5.5 angstrom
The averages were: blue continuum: 1.13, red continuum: 0.892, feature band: 0.773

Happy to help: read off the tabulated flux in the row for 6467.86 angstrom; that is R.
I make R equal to 0.765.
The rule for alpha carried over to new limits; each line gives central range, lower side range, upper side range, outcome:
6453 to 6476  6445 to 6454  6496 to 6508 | 2.9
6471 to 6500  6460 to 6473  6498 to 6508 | 0.0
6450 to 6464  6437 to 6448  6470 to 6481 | 3.3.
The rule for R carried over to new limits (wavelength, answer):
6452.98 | 0.669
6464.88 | 0.841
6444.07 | 1.36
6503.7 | 0.71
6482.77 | 0.669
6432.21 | 0.813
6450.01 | 0.928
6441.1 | 1.23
